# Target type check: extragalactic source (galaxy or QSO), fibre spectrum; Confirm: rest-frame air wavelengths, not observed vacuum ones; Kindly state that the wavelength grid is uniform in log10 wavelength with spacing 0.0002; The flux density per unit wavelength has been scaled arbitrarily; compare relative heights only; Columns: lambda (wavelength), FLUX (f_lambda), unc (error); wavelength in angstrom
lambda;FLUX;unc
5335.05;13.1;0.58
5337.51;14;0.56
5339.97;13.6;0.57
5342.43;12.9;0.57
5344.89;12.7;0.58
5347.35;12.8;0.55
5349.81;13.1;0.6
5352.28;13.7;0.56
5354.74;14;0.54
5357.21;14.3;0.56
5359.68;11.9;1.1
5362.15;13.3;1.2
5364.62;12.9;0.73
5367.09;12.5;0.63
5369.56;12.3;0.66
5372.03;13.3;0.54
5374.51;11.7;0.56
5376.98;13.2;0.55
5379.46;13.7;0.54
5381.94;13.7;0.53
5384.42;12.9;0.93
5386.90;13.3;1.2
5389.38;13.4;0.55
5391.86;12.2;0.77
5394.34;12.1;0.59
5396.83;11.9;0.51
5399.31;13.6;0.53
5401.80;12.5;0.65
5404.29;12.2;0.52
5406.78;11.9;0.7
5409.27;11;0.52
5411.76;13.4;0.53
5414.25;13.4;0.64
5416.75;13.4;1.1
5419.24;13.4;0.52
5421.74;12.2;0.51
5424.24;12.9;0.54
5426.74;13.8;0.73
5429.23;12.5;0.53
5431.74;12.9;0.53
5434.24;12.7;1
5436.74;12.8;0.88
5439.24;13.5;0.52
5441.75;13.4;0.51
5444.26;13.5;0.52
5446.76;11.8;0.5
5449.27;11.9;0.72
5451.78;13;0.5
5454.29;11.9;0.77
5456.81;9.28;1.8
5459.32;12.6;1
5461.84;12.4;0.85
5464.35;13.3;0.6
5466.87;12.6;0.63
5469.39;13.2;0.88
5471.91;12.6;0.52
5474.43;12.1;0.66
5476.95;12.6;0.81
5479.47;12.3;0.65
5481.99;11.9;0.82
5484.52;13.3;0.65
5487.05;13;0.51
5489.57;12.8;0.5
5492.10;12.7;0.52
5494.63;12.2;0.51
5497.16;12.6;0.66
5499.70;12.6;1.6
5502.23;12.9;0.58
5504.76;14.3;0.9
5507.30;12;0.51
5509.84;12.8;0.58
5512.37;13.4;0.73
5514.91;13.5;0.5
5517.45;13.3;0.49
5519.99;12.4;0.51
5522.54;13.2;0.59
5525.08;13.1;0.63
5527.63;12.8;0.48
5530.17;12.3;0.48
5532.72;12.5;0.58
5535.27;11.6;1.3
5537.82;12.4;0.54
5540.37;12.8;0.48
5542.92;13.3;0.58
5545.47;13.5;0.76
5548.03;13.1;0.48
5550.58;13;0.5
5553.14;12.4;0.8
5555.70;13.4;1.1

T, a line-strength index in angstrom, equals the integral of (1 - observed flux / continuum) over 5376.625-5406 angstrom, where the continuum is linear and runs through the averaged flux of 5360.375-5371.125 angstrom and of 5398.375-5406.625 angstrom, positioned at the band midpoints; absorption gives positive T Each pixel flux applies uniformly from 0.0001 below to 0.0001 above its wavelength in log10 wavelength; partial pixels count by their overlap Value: -0.5 angstrom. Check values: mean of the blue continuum 12.7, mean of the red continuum 12.6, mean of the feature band 12.9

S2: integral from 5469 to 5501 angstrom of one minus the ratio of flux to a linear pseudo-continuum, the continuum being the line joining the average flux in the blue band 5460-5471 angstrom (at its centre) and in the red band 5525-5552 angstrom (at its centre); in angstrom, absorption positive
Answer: 0.57 angstrom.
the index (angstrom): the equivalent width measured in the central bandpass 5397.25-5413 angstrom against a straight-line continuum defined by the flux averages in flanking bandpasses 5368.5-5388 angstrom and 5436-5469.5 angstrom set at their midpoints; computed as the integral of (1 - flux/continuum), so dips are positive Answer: 0.5 angstrom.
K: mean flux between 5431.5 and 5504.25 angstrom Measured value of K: 12.6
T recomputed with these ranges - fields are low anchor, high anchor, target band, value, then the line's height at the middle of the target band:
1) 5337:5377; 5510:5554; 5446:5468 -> 1.4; 12.9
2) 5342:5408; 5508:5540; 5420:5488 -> 1.2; 12.8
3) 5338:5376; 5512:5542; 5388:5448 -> 0.7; 12.9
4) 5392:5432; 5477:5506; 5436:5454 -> -0.1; 12.7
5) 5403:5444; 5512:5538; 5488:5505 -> 0.0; 12.8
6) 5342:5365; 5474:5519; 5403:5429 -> 0.5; 13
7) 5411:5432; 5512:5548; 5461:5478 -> 0.4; 13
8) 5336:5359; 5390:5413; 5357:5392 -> -0.2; 12.9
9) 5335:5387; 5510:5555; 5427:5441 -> 0.1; 13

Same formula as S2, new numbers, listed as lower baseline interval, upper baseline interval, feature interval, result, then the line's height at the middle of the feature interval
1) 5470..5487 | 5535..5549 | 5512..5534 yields -0.3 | 12.8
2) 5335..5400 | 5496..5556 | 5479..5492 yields 0.2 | 12.9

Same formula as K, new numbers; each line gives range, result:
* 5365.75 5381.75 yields 12.8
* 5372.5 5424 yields 12.8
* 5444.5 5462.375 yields 11.9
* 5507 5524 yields 13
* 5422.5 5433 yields 13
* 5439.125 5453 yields 12.8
